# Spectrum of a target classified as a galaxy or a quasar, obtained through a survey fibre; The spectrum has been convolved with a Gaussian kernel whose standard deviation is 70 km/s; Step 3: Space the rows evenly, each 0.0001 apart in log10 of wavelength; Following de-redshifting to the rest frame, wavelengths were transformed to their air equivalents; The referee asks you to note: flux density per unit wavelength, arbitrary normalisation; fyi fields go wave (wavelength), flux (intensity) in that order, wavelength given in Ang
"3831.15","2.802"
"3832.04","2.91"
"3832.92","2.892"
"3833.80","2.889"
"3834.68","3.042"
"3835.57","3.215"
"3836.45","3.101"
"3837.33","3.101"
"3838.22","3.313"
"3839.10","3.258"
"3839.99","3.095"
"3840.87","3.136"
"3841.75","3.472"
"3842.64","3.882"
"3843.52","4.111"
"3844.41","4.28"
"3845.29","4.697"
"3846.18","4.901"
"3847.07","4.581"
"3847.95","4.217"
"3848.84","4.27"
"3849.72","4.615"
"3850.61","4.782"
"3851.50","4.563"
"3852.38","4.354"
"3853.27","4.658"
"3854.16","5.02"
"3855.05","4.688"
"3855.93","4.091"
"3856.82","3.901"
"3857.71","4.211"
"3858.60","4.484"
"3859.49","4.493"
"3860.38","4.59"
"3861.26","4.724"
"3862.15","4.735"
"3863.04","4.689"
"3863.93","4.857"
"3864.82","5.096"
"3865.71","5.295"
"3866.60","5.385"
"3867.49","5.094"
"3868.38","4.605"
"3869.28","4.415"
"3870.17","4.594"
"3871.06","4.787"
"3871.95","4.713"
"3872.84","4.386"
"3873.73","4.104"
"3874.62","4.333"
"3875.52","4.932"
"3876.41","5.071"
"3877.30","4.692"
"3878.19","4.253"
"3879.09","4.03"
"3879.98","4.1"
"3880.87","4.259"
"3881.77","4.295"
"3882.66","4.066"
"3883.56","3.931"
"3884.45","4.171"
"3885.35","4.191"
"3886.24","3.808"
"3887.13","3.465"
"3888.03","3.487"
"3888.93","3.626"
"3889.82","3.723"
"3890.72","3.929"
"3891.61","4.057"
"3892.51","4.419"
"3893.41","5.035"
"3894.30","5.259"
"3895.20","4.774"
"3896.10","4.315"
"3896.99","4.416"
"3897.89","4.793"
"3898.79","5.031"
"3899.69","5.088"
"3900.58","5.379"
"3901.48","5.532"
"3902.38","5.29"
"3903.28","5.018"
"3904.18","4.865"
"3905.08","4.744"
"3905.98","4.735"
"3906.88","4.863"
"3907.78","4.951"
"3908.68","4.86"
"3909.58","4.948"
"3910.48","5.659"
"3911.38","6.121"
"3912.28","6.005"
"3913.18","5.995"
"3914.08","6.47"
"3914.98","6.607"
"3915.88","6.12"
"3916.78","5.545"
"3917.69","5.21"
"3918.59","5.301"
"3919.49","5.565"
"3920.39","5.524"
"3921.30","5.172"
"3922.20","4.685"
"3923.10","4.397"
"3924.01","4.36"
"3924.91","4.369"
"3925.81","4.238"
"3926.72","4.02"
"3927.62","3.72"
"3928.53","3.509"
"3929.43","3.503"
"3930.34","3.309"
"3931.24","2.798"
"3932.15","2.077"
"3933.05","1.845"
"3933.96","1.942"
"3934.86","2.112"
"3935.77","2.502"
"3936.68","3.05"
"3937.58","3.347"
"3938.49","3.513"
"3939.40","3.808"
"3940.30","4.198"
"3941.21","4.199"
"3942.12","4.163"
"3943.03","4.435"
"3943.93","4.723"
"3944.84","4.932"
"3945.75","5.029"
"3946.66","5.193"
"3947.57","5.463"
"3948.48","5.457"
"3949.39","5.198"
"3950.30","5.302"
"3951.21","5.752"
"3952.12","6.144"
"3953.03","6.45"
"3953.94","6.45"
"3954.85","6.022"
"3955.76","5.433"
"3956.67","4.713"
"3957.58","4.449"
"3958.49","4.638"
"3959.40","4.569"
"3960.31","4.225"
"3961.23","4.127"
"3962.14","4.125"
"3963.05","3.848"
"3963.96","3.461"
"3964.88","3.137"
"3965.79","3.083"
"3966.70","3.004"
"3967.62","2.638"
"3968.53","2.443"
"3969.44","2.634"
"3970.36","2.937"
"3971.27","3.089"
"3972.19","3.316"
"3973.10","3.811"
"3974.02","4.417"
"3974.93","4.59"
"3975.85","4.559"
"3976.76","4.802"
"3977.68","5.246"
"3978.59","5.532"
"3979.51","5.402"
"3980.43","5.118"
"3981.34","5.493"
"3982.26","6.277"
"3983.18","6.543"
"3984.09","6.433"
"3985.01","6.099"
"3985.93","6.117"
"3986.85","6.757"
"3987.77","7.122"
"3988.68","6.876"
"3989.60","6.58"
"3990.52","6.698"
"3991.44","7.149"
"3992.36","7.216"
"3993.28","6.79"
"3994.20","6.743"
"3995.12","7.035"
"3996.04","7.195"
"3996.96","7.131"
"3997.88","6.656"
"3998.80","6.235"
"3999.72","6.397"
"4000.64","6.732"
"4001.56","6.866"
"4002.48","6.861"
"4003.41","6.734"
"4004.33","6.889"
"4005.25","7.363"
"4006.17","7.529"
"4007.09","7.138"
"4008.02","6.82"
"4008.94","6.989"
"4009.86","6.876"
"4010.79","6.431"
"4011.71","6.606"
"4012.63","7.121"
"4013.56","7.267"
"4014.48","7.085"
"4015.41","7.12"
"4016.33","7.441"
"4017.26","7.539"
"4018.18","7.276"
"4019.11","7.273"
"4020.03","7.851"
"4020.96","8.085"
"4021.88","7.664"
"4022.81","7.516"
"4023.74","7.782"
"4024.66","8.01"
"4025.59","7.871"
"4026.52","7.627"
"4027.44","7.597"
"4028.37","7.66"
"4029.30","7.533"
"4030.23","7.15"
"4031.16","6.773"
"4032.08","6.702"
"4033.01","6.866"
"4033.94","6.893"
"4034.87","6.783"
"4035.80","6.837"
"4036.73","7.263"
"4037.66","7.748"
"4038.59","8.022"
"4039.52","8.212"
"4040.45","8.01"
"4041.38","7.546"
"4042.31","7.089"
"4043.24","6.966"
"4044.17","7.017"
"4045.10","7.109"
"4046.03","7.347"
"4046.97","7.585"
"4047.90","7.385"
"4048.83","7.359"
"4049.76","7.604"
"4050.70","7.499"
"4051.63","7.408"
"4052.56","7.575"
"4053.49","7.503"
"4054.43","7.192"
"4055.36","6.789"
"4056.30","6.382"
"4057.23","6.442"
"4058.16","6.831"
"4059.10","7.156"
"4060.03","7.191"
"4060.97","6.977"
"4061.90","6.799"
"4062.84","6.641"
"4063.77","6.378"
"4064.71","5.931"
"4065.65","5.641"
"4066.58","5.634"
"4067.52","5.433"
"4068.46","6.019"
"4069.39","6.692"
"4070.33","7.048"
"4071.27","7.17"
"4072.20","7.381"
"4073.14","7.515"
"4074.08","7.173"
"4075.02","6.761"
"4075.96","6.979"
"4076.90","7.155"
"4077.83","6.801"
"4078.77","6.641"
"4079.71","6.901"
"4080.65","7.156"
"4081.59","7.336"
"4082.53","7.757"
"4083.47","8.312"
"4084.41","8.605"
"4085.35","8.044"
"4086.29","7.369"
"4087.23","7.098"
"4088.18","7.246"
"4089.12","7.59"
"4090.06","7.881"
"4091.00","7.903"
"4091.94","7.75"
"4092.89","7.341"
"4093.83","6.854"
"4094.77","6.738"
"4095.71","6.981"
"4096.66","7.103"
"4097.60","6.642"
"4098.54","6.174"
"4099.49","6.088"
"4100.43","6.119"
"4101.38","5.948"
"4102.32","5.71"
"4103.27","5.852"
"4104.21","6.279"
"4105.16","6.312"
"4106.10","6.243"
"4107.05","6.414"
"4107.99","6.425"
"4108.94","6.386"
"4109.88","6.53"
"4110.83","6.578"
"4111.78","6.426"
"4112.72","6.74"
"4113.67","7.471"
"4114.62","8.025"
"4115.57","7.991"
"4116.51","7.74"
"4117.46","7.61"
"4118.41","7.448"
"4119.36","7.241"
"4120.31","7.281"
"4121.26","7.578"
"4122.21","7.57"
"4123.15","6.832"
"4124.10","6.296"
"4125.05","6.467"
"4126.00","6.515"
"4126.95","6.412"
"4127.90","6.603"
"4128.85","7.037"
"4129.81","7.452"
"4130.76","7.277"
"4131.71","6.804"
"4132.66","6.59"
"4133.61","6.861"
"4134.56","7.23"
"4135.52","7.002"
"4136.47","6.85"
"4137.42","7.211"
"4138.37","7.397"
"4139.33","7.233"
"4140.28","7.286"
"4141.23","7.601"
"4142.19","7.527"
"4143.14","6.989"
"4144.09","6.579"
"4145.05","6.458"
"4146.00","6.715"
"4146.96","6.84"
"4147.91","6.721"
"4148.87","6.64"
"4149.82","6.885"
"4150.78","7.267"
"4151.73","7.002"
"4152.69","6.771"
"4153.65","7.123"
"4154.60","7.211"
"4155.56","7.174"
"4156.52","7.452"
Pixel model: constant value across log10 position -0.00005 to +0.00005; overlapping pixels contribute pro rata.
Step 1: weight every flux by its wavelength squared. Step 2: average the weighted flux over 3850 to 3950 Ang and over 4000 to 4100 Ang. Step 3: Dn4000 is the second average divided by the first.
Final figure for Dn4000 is 1.71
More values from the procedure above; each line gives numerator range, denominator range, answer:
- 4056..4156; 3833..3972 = 1.75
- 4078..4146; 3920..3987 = 1.73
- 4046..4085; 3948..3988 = 1.54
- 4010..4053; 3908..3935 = 1.71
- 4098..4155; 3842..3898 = 1.76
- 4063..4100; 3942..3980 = 1.65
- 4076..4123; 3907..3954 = 1.66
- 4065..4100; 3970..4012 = 1.20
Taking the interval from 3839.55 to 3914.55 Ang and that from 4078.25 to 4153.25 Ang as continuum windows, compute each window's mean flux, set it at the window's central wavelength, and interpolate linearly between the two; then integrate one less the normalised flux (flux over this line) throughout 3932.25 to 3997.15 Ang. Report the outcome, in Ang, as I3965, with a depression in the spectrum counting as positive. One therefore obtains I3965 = 7.9 Ang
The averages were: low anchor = 4.59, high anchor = 7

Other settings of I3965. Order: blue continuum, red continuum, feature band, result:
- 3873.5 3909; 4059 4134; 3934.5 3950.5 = 2.7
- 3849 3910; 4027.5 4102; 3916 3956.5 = 7.0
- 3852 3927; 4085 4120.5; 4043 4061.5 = -2.2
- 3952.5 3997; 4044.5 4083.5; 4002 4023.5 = -4.7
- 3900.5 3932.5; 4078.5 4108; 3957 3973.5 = 5.8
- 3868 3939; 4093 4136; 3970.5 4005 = -4.0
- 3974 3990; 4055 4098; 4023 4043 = -3.0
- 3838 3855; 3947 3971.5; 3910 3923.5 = -4.0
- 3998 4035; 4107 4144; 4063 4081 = 1.2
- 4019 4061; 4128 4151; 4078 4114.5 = 1.2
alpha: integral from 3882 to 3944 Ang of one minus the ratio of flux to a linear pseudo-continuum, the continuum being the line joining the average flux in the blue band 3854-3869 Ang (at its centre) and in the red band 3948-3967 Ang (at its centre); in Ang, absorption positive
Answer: 4.09 Ang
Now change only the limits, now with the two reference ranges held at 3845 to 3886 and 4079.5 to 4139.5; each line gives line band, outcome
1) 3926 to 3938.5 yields 5.4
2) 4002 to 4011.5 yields -1.6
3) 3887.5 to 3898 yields 1.1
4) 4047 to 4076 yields -1.5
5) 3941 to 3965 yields 2.3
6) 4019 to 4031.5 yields -3.0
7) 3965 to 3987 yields 4.4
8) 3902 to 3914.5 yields -0.9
